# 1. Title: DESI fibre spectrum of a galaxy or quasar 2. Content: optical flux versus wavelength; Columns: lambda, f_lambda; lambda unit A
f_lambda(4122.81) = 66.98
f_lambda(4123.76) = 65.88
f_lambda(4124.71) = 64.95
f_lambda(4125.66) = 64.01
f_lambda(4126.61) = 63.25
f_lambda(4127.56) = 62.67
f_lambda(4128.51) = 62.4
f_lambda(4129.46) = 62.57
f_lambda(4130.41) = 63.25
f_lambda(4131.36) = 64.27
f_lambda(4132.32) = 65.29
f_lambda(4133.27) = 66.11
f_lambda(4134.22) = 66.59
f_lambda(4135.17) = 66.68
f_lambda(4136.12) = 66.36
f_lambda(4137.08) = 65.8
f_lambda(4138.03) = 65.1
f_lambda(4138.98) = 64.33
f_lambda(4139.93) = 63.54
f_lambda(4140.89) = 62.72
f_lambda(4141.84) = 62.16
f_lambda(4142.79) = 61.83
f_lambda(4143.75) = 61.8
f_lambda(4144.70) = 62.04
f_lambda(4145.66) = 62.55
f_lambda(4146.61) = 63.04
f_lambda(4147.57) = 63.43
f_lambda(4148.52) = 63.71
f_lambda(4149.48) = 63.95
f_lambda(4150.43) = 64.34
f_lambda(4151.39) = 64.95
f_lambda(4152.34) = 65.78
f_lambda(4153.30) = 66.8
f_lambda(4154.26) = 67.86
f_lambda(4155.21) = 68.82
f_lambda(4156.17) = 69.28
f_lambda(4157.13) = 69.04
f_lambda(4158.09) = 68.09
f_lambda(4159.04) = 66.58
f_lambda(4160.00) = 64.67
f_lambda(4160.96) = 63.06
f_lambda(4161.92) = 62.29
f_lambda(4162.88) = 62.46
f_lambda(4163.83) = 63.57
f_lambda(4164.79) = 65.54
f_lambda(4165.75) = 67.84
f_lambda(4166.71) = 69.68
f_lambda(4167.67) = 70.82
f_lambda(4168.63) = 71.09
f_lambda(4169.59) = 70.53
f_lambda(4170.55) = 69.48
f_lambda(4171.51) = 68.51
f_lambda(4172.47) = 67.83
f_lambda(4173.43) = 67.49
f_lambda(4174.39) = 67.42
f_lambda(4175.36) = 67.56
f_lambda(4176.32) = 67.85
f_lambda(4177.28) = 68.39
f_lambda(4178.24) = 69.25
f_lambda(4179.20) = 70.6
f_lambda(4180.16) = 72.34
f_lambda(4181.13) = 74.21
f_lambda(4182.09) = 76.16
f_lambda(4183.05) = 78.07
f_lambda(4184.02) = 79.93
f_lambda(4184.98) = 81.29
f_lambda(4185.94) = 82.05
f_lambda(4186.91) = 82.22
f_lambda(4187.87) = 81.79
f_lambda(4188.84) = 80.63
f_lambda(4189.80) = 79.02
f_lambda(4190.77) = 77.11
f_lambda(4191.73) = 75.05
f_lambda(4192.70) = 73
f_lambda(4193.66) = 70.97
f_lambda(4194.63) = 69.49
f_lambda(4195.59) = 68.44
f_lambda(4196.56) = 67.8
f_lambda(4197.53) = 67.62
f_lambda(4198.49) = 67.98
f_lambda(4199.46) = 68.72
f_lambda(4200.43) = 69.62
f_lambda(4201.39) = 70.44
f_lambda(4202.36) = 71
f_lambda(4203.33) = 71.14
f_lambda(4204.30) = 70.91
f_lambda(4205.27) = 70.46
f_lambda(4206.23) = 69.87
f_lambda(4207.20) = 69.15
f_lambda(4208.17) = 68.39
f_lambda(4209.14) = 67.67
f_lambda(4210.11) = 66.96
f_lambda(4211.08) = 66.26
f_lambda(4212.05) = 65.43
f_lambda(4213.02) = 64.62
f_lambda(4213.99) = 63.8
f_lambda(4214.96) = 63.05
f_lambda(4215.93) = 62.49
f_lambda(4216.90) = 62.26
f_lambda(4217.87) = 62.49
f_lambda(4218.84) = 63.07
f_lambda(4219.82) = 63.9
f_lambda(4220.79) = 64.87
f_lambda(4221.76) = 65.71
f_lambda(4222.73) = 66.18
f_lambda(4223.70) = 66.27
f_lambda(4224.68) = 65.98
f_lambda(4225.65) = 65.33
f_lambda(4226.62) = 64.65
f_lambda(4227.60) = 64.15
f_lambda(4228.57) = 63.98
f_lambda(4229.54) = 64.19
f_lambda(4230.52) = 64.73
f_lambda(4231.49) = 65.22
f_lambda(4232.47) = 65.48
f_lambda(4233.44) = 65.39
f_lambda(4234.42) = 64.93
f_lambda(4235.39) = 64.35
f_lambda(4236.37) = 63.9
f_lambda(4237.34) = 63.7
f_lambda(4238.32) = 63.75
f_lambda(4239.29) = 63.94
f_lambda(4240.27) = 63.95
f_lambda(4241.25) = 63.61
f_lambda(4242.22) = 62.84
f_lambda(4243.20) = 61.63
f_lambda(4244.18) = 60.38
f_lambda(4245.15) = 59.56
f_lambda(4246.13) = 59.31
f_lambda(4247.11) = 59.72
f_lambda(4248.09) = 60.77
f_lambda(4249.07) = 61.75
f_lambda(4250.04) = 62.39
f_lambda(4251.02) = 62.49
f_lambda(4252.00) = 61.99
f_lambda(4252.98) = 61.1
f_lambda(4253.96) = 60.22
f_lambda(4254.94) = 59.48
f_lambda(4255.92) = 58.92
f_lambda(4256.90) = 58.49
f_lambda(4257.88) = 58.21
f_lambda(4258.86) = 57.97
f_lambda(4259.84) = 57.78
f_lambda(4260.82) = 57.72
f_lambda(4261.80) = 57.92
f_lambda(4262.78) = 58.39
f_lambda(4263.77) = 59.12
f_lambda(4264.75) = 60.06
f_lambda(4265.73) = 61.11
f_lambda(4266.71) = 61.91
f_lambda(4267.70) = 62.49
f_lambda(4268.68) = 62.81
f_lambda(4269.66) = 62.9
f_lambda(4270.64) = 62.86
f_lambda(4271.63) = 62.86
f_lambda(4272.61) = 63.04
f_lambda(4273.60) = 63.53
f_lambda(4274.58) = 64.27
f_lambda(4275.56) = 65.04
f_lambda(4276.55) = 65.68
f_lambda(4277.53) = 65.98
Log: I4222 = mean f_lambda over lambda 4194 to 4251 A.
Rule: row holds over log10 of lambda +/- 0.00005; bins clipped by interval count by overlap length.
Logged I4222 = 65.3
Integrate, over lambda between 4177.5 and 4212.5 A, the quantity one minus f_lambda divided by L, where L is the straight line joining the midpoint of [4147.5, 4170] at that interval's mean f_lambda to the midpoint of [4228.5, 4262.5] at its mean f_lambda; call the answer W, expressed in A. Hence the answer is -4.3 A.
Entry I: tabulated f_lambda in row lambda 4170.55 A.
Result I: 69.48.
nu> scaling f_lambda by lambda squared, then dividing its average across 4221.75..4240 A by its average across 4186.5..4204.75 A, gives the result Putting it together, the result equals 0.91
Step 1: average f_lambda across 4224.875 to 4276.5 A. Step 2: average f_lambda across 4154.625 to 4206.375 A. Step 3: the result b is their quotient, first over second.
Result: 0.88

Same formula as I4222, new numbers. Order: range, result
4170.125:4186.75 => 72.5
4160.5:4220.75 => 69.8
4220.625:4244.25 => 64.4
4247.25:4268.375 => 60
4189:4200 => 71.6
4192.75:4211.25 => 69.2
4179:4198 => 75.4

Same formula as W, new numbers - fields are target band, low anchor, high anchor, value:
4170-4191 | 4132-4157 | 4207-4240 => -3.0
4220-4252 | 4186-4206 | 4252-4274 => 0.9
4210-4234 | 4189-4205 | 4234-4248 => 0.6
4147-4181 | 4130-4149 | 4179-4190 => 2.1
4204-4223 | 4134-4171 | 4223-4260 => -0.7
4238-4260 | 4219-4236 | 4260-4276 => 0.8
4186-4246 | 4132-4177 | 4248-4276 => -4.0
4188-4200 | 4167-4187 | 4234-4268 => -0.5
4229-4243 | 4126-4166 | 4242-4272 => -0.7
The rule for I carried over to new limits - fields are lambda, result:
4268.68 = 62.81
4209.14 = 67.67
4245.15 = 59.56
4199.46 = 68.72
